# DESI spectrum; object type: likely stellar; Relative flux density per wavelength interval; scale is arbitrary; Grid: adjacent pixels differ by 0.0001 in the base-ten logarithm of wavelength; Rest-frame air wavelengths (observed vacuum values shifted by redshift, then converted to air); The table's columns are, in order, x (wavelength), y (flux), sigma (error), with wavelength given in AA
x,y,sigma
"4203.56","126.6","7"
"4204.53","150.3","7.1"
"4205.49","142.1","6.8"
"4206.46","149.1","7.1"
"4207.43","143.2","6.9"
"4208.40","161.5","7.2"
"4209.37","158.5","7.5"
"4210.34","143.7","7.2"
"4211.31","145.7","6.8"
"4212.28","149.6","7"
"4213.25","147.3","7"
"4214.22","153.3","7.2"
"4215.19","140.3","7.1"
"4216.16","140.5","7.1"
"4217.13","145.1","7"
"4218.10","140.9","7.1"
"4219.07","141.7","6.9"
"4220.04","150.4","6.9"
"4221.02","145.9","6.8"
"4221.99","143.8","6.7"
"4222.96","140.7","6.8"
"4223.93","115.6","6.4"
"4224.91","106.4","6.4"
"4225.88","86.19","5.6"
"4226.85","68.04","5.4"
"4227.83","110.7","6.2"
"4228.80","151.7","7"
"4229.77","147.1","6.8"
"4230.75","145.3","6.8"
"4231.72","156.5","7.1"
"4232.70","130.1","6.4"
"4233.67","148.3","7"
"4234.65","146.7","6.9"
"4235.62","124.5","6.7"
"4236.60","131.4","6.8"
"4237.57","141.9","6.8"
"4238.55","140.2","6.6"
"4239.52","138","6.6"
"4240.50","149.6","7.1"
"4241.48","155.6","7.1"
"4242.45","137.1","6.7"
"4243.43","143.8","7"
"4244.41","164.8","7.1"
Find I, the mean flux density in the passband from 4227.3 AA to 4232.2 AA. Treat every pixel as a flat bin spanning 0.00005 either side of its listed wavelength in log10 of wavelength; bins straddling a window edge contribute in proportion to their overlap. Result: 142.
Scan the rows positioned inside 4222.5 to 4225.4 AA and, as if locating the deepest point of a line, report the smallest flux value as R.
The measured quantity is 106.4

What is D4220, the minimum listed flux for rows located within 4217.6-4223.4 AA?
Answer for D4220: 140.7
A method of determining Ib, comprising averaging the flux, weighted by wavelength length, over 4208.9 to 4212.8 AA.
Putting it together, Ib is 149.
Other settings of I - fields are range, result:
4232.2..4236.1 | 137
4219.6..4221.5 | 147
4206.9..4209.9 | 154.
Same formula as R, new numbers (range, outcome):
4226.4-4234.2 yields 68.04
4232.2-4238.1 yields 124.5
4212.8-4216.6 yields 140.3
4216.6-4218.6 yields 140.9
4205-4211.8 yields 142.1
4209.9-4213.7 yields 143.7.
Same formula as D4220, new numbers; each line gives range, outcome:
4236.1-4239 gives 131.4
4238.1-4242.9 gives 137.1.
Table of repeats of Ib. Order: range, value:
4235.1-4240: 136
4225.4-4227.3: 77.4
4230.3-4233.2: 144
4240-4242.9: 148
